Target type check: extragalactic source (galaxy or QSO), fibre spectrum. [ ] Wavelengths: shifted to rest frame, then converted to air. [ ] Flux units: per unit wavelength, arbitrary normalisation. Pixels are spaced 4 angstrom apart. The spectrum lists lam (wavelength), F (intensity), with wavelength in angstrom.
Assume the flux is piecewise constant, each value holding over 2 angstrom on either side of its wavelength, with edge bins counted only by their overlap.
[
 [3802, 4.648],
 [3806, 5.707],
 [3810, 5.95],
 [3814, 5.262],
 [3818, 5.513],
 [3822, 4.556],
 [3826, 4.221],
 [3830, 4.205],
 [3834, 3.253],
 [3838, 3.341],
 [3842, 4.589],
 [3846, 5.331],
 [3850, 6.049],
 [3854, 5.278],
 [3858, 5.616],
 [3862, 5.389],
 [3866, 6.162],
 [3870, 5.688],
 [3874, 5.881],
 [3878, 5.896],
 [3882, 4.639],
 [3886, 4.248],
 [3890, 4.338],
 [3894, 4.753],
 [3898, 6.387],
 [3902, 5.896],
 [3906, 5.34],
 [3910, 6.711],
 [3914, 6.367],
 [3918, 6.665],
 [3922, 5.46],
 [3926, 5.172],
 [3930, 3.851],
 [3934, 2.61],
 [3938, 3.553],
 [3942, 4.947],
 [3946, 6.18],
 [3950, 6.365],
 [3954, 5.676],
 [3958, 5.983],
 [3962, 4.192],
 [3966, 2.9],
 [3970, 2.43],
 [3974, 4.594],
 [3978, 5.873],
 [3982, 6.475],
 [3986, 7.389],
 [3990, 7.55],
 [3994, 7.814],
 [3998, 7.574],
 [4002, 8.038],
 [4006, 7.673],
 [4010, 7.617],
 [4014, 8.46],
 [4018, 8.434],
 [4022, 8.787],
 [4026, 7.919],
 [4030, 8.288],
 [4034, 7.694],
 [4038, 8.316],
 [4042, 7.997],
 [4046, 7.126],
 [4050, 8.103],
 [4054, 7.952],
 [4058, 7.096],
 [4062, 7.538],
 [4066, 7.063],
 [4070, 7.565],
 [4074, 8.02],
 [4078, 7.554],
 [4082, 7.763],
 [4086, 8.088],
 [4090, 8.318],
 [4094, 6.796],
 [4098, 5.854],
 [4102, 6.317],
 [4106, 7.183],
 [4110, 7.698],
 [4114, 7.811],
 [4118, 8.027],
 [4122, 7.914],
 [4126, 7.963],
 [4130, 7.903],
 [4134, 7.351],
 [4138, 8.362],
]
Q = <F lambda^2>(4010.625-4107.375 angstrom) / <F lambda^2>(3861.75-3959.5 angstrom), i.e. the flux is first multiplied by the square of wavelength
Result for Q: 1.5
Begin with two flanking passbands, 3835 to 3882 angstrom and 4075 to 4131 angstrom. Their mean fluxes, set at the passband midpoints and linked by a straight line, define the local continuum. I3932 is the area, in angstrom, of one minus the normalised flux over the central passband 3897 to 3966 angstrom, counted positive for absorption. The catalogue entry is 7.6 angstrom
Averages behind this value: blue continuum 5.31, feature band 5.29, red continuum 7.52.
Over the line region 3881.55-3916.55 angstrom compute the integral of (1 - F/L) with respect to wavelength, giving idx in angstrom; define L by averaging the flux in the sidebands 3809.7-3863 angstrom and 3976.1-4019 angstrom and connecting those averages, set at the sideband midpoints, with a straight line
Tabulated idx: 2.6 angstrom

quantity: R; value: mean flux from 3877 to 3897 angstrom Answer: 4.8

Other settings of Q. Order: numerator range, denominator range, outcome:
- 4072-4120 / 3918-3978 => 1.72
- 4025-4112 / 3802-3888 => 1.67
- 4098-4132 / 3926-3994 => 1.58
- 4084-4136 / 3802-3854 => 1.78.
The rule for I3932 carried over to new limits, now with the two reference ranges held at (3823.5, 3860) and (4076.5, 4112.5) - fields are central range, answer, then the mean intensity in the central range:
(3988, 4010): -4.99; 7.72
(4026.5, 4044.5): -3.67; 8.03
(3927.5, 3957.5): 4.78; 4.81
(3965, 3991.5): 3.20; 5.36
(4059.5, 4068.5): -0.43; 7.3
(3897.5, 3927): -3.42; 6.01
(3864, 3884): -2.69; 5.65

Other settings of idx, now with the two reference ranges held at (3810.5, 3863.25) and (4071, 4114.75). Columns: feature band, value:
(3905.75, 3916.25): -1.3 angstrom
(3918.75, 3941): 5.6 angstrom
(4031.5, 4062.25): -3.6 angstrom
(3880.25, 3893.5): 2.2 angstrom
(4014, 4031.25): -4.3 angstrom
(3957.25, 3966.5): 2.6 angstrom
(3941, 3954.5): 0.2 angstrom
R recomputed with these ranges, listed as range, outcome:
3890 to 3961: 5.36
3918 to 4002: 5.43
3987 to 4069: 7.84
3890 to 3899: 5.21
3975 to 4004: 7.15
